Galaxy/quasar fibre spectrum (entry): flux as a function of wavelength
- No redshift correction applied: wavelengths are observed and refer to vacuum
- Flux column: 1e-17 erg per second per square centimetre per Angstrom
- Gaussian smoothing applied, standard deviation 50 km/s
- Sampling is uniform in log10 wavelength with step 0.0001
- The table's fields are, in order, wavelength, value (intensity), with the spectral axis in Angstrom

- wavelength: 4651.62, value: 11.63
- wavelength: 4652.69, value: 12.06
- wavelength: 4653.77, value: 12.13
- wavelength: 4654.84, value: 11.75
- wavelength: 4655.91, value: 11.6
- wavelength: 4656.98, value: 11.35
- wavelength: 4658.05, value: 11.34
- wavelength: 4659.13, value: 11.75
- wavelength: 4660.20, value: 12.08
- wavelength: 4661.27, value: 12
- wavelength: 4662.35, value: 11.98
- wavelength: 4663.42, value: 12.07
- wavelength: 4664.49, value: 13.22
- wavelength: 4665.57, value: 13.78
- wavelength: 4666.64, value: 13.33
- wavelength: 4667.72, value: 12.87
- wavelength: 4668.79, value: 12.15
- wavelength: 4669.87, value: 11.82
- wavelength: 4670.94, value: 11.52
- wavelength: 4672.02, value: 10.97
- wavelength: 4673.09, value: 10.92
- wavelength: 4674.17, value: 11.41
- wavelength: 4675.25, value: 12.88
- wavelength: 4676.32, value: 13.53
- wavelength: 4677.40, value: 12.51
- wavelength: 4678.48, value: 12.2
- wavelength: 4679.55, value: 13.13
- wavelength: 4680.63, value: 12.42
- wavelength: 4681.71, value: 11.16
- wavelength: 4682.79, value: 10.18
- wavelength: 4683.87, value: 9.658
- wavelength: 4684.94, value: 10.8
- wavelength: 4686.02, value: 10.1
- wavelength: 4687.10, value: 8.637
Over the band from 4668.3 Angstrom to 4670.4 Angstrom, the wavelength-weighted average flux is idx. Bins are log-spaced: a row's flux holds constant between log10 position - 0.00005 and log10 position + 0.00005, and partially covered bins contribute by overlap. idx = 12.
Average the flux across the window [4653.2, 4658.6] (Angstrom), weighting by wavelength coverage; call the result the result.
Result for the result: 11.6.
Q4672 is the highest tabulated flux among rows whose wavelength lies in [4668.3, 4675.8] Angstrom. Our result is 12.88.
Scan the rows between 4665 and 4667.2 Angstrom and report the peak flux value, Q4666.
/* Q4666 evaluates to 13.78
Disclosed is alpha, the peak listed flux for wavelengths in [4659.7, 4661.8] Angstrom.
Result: 12.08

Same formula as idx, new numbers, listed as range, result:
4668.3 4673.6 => 11.5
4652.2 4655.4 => 12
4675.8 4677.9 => 13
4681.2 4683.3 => 10.7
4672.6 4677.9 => 12.3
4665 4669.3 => 13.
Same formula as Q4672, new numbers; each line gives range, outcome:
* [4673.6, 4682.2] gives 13.53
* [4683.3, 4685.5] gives 10.8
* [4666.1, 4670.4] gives 13.33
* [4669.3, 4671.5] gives 11.82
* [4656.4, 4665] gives 13.22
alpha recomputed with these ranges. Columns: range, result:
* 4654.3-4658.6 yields 11.75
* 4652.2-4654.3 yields 12.13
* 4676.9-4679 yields 12.51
